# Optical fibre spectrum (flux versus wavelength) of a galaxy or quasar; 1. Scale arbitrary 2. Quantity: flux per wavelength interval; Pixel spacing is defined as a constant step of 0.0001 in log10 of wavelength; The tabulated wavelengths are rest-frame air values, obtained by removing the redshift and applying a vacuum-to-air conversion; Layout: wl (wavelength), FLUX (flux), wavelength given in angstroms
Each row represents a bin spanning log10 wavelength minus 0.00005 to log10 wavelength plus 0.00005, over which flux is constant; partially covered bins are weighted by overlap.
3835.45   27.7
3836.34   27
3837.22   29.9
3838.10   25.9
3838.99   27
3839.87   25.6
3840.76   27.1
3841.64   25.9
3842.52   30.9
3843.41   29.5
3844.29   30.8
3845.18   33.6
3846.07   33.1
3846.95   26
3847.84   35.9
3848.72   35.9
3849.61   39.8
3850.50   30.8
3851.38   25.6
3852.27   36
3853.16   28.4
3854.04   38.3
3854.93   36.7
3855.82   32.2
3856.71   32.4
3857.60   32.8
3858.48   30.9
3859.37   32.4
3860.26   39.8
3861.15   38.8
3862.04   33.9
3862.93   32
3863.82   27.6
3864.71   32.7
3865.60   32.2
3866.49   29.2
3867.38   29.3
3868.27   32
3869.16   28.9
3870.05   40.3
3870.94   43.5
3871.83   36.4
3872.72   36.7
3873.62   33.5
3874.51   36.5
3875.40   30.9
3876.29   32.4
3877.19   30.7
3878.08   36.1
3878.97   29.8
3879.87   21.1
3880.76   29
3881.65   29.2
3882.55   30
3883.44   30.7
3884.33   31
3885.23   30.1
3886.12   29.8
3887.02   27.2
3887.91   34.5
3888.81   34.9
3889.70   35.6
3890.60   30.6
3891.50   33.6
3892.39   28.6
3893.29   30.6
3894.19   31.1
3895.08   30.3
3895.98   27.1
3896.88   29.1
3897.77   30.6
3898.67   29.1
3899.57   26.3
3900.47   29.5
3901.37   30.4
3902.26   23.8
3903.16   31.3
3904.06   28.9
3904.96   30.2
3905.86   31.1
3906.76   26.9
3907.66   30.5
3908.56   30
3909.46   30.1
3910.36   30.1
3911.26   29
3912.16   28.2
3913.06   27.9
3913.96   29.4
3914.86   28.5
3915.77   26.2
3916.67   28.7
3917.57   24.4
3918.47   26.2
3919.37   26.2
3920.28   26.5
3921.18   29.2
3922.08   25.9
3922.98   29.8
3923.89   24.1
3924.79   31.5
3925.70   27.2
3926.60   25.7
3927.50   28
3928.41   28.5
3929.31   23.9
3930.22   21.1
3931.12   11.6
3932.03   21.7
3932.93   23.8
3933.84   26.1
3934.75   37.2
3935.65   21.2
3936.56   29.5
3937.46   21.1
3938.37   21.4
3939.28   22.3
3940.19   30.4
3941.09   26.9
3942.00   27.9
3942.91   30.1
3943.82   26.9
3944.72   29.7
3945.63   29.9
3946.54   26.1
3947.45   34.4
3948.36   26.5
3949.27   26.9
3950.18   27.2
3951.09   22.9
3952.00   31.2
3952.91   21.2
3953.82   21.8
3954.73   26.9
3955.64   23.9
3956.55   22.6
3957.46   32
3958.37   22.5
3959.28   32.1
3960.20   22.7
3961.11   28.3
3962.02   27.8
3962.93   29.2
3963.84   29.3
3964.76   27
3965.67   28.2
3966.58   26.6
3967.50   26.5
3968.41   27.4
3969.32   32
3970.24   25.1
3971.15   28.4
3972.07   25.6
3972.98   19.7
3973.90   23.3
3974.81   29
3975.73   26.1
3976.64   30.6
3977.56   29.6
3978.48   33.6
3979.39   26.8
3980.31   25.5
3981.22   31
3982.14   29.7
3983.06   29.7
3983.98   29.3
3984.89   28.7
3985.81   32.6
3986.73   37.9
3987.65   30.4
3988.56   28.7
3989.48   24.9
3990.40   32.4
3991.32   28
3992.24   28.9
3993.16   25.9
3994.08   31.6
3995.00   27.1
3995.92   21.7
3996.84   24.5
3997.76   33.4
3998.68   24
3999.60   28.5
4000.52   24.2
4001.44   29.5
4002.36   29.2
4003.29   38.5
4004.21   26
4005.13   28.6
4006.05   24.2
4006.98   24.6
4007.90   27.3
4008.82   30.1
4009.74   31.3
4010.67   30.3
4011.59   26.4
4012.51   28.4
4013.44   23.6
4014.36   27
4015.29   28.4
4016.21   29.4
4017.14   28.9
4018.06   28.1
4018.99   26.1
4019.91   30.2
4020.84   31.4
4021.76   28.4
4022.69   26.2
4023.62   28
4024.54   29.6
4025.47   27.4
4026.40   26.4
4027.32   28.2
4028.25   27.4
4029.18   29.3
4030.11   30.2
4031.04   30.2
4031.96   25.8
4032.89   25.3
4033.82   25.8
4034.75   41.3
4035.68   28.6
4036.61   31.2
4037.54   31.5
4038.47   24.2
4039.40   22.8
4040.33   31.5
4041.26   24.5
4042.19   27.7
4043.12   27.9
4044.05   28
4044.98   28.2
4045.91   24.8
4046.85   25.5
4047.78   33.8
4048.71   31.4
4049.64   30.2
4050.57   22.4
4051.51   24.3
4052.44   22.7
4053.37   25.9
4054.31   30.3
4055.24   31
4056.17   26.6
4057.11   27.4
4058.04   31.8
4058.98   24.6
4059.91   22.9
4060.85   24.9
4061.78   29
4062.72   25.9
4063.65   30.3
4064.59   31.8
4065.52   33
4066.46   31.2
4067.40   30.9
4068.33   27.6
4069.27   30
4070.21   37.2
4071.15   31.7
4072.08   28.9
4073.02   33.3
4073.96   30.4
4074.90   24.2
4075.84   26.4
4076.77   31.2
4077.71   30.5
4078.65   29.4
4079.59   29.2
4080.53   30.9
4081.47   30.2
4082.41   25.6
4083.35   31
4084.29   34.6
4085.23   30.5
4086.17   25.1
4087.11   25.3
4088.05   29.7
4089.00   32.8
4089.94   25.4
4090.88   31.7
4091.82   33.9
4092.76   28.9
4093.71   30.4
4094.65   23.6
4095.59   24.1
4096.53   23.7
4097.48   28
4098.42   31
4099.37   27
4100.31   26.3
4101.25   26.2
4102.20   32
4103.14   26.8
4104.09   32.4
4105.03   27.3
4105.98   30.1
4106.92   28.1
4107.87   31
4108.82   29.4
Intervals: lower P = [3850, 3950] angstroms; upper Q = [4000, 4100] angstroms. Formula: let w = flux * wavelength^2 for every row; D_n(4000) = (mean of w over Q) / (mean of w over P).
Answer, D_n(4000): 1.04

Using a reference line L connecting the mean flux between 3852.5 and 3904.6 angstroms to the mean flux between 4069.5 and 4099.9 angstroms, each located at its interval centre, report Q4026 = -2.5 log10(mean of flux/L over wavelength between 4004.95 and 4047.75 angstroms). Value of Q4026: 0.07 mag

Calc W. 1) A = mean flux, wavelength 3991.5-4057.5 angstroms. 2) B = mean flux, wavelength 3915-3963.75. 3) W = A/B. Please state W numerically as 1.1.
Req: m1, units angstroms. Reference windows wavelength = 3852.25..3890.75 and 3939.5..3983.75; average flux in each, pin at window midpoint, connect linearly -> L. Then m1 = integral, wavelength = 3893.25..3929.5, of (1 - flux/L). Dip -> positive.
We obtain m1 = 2.39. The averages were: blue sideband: 32.6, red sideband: 27.5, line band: 28.3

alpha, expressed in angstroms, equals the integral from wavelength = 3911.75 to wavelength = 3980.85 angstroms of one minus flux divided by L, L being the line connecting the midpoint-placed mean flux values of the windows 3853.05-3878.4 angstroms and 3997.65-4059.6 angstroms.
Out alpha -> 9.4 angstroms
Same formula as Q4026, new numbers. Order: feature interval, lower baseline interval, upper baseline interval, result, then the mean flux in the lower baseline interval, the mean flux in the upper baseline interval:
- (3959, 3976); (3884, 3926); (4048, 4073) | 0.08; 29.2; 28.8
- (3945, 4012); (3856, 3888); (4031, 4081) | 0.09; 32.3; 28.7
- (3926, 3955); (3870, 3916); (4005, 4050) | 0.15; 30.7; 28.3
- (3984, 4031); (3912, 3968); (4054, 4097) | -0.02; 26.6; 29.1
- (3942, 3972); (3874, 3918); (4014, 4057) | 0.07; 29.8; 28.1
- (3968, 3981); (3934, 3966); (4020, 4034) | 0.00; 27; 28.1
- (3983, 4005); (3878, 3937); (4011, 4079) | -0.02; 28.4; 28.5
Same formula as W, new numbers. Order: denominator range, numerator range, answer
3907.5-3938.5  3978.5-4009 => 1.08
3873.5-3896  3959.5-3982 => 0.89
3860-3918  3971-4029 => 0.92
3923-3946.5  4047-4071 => 1.10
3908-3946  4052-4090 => 1.09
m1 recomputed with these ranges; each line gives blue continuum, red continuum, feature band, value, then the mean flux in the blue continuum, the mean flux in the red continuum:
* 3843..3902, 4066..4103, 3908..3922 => 1.53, 32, 29.2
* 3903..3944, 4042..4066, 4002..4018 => -0.49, 27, 27.8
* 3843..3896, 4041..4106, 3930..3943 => 2.67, 32.4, 28.6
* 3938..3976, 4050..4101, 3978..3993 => -1.40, 26.8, 28.6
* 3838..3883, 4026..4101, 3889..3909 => 1.03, 32.1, 28.6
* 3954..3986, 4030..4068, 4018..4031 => -0.18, 27.6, 28.2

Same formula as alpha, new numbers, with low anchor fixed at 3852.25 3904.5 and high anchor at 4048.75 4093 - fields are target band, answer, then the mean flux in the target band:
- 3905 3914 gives 0.57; 29.4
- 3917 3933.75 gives 3.11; 25.3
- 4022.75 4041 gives 0.63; 28.6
